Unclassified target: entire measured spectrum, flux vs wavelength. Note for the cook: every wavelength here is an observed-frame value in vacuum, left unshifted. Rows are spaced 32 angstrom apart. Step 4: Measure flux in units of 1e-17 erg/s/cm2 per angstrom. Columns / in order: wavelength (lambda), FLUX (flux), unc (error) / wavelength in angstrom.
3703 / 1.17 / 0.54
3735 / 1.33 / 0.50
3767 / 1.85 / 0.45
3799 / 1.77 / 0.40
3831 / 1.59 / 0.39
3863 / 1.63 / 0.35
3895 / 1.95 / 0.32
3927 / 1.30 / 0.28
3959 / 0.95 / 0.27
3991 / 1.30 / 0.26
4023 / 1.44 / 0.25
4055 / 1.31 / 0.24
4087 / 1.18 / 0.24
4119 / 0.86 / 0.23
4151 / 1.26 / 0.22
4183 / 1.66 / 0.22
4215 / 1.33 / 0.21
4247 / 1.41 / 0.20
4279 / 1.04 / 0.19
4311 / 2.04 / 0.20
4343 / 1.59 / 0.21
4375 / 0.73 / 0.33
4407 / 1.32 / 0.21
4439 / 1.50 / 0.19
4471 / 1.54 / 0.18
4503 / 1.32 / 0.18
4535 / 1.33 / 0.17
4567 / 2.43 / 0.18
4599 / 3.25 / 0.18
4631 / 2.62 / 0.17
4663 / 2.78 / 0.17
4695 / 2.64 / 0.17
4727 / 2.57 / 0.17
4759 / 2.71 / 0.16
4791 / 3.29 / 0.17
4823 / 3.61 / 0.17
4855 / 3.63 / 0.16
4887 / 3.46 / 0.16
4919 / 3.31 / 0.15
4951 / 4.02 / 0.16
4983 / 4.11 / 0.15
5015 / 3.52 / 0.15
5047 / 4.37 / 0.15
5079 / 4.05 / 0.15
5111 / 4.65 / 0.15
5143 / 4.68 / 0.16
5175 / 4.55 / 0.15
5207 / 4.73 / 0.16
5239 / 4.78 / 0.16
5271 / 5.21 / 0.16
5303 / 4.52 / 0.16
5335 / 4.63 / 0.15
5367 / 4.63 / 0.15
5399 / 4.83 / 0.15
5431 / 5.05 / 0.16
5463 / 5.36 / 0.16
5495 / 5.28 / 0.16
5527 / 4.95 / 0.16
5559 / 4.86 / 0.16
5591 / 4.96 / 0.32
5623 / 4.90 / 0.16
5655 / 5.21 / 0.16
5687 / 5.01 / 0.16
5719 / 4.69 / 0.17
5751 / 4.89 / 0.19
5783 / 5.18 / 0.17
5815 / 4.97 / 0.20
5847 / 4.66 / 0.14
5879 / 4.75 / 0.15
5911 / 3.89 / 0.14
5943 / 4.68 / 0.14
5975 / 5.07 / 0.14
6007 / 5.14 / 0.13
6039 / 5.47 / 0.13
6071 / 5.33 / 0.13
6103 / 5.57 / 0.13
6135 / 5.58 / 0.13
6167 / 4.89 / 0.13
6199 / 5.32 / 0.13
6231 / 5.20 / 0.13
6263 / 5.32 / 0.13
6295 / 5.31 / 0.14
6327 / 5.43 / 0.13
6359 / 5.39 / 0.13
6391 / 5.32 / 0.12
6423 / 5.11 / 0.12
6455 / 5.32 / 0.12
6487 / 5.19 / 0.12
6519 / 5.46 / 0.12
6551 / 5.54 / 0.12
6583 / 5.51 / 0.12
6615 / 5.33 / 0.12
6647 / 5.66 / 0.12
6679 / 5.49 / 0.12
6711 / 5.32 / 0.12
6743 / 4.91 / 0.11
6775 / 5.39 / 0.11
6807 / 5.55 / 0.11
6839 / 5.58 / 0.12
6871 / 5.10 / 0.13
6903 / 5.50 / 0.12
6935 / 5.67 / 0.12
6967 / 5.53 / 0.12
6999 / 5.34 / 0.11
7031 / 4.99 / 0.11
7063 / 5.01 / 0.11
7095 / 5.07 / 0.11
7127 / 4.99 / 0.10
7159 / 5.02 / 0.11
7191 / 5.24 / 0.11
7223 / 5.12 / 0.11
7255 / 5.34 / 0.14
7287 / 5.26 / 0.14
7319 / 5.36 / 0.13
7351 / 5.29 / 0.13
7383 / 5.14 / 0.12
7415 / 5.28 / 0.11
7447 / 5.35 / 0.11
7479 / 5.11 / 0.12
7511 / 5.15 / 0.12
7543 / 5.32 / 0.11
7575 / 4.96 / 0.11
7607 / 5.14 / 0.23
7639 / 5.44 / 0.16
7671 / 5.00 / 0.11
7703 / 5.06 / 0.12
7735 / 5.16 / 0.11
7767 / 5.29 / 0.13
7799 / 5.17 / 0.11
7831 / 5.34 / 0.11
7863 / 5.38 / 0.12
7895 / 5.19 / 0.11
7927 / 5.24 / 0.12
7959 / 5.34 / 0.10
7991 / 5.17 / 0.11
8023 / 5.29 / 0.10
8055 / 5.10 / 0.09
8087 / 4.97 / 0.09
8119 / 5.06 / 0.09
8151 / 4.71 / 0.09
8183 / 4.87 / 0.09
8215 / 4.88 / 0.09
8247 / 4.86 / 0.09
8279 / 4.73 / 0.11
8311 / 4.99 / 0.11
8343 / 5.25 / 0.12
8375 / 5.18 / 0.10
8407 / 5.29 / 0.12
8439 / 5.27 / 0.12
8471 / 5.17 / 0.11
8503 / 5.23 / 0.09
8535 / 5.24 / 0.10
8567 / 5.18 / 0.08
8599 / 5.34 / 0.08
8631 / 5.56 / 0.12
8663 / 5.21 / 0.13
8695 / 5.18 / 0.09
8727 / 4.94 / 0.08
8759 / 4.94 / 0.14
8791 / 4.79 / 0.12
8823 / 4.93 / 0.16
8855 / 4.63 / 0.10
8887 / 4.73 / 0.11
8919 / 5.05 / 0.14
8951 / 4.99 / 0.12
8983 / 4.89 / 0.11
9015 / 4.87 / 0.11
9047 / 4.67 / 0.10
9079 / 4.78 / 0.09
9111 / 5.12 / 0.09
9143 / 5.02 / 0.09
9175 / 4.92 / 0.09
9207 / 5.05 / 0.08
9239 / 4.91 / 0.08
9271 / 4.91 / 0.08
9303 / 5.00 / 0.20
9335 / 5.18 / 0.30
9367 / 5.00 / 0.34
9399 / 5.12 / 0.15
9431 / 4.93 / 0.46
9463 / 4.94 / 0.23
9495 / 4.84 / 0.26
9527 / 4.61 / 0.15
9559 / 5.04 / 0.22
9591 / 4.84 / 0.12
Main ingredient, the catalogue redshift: 0.14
